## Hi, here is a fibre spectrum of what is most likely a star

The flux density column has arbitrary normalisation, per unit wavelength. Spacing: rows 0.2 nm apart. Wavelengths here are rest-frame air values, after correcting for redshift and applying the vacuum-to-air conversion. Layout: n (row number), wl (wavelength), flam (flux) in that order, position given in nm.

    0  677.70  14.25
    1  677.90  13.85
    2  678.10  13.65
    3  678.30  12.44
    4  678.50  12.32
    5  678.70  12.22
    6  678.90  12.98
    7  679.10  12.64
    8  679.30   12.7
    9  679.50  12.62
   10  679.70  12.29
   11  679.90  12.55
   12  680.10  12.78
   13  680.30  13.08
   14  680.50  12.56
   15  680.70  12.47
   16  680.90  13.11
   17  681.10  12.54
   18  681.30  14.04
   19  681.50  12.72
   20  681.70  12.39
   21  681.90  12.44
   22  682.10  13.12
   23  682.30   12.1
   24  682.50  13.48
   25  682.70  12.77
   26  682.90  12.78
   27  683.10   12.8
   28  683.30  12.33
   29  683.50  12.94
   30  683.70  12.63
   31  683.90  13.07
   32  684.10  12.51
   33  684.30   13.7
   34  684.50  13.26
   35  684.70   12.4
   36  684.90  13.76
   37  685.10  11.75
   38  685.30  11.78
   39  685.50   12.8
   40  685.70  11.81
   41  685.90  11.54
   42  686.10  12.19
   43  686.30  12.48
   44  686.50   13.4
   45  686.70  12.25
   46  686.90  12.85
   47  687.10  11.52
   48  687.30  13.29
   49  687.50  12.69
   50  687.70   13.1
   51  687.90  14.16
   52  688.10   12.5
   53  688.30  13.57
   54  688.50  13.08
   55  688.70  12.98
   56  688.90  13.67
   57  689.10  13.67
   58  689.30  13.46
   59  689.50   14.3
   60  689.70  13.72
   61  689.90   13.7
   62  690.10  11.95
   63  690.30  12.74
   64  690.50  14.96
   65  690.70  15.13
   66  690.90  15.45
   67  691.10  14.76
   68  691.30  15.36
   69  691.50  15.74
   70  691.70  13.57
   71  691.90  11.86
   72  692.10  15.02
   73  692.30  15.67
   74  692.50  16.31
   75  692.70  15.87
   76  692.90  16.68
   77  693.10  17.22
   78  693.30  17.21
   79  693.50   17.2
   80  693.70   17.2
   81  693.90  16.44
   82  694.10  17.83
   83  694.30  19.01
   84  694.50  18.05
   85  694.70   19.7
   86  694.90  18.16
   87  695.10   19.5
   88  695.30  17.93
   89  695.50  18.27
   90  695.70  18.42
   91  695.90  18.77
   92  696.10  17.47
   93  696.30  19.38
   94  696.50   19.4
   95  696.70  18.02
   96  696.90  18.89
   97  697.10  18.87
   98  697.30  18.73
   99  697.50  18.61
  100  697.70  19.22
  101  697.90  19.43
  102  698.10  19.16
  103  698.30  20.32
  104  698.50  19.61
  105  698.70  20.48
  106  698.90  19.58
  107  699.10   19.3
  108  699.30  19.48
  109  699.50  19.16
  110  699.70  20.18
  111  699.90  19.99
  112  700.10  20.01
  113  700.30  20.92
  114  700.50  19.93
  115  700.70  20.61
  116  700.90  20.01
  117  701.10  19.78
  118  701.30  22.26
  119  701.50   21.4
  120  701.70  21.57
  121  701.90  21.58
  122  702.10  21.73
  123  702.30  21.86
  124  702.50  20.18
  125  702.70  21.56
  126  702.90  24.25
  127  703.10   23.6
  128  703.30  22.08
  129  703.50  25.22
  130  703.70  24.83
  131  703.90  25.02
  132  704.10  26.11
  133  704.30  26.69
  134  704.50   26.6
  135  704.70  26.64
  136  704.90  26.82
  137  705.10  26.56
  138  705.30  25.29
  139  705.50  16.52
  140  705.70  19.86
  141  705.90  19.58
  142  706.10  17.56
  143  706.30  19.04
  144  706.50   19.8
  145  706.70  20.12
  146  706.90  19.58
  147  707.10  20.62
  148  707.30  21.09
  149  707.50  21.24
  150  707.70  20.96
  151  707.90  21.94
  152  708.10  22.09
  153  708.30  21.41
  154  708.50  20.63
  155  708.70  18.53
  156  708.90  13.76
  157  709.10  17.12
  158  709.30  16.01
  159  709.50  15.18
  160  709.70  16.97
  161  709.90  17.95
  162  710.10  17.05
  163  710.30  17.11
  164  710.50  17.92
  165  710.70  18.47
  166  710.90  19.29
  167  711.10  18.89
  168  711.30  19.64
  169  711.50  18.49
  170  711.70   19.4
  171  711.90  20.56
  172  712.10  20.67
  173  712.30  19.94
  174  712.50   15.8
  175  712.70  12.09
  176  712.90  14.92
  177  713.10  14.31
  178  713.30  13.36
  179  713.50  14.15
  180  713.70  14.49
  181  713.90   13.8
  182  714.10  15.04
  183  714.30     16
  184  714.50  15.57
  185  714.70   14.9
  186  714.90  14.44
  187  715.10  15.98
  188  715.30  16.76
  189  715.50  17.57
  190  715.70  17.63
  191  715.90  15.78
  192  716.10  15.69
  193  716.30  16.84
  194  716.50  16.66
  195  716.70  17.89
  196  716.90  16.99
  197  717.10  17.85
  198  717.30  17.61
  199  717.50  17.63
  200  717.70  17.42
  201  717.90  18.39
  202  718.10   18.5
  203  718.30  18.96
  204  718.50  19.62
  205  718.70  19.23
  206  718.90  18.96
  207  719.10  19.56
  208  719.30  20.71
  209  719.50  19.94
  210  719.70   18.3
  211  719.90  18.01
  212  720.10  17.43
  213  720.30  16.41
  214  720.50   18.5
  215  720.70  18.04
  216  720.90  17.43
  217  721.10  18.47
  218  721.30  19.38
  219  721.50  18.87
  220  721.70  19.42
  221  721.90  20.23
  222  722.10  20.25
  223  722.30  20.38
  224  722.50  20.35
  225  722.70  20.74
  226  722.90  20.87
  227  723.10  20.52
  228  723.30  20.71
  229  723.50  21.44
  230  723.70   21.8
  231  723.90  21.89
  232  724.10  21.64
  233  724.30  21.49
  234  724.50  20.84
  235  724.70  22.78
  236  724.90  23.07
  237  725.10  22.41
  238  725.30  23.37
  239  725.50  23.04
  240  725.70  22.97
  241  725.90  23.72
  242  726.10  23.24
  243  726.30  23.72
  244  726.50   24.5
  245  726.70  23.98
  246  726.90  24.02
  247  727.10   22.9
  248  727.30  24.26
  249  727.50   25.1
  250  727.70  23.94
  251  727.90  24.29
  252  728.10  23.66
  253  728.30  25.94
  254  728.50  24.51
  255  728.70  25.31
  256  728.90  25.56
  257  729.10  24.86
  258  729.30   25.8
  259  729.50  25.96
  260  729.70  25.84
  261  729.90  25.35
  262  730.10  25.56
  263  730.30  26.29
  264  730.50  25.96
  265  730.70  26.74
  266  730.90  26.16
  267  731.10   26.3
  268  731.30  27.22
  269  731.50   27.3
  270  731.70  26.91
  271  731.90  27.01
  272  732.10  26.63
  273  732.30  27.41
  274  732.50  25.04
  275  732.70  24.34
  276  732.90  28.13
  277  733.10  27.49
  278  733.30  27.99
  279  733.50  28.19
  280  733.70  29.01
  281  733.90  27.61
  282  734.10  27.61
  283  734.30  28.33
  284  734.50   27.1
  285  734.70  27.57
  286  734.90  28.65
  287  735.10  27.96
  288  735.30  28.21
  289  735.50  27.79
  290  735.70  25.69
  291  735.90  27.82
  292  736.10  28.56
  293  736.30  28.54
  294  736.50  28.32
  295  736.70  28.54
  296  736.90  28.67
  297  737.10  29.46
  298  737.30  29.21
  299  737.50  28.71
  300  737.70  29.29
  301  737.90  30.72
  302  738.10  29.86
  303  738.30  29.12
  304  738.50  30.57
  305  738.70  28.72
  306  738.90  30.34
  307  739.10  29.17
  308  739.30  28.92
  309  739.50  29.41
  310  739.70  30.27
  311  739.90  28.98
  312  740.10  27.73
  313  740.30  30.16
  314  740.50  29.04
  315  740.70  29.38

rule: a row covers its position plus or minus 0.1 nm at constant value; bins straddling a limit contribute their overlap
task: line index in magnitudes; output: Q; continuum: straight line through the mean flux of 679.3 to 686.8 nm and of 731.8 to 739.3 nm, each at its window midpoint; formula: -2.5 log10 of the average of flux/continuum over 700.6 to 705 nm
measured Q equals -0.24 mag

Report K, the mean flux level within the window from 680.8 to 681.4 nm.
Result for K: 13.2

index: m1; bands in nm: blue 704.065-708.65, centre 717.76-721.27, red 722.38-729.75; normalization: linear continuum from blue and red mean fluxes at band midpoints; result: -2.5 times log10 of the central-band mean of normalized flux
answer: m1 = 0.22 mag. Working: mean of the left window 21.9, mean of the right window 23.2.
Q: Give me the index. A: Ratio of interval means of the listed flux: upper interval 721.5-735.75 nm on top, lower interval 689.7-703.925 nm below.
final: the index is 1.3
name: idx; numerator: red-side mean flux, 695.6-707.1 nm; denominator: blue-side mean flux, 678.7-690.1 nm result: 1.64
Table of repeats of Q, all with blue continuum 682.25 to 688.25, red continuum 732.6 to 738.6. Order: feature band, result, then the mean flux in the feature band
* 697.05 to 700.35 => -0.16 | 19.6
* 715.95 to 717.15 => 0.31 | 16.9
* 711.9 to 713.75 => 0.32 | 15.8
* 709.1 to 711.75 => 0.15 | 17.8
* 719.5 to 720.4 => 0.30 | 17.8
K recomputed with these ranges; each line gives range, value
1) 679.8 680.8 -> 12.7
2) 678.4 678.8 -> 12.3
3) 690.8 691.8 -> 15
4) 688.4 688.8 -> 13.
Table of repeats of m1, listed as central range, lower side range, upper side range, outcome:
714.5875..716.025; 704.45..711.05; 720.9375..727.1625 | 0.27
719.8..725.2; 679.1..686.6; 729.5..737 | 0.20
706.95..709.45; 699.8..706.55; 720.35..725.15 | 0.12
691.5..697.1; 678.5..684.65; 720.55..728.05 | -0.13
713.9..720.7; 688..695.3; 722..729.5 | 0.21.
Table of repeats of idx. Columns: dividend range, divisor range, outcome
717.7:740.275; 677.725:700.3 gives 1.63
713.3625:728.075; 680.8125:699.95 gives 1.28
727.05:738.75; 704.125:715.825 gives 1.45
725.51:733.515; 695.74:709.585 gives 1.23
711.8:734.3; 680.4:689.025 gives 1.66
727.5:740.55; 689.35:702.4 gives 1.53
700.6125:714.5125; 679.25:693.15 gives 1.49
